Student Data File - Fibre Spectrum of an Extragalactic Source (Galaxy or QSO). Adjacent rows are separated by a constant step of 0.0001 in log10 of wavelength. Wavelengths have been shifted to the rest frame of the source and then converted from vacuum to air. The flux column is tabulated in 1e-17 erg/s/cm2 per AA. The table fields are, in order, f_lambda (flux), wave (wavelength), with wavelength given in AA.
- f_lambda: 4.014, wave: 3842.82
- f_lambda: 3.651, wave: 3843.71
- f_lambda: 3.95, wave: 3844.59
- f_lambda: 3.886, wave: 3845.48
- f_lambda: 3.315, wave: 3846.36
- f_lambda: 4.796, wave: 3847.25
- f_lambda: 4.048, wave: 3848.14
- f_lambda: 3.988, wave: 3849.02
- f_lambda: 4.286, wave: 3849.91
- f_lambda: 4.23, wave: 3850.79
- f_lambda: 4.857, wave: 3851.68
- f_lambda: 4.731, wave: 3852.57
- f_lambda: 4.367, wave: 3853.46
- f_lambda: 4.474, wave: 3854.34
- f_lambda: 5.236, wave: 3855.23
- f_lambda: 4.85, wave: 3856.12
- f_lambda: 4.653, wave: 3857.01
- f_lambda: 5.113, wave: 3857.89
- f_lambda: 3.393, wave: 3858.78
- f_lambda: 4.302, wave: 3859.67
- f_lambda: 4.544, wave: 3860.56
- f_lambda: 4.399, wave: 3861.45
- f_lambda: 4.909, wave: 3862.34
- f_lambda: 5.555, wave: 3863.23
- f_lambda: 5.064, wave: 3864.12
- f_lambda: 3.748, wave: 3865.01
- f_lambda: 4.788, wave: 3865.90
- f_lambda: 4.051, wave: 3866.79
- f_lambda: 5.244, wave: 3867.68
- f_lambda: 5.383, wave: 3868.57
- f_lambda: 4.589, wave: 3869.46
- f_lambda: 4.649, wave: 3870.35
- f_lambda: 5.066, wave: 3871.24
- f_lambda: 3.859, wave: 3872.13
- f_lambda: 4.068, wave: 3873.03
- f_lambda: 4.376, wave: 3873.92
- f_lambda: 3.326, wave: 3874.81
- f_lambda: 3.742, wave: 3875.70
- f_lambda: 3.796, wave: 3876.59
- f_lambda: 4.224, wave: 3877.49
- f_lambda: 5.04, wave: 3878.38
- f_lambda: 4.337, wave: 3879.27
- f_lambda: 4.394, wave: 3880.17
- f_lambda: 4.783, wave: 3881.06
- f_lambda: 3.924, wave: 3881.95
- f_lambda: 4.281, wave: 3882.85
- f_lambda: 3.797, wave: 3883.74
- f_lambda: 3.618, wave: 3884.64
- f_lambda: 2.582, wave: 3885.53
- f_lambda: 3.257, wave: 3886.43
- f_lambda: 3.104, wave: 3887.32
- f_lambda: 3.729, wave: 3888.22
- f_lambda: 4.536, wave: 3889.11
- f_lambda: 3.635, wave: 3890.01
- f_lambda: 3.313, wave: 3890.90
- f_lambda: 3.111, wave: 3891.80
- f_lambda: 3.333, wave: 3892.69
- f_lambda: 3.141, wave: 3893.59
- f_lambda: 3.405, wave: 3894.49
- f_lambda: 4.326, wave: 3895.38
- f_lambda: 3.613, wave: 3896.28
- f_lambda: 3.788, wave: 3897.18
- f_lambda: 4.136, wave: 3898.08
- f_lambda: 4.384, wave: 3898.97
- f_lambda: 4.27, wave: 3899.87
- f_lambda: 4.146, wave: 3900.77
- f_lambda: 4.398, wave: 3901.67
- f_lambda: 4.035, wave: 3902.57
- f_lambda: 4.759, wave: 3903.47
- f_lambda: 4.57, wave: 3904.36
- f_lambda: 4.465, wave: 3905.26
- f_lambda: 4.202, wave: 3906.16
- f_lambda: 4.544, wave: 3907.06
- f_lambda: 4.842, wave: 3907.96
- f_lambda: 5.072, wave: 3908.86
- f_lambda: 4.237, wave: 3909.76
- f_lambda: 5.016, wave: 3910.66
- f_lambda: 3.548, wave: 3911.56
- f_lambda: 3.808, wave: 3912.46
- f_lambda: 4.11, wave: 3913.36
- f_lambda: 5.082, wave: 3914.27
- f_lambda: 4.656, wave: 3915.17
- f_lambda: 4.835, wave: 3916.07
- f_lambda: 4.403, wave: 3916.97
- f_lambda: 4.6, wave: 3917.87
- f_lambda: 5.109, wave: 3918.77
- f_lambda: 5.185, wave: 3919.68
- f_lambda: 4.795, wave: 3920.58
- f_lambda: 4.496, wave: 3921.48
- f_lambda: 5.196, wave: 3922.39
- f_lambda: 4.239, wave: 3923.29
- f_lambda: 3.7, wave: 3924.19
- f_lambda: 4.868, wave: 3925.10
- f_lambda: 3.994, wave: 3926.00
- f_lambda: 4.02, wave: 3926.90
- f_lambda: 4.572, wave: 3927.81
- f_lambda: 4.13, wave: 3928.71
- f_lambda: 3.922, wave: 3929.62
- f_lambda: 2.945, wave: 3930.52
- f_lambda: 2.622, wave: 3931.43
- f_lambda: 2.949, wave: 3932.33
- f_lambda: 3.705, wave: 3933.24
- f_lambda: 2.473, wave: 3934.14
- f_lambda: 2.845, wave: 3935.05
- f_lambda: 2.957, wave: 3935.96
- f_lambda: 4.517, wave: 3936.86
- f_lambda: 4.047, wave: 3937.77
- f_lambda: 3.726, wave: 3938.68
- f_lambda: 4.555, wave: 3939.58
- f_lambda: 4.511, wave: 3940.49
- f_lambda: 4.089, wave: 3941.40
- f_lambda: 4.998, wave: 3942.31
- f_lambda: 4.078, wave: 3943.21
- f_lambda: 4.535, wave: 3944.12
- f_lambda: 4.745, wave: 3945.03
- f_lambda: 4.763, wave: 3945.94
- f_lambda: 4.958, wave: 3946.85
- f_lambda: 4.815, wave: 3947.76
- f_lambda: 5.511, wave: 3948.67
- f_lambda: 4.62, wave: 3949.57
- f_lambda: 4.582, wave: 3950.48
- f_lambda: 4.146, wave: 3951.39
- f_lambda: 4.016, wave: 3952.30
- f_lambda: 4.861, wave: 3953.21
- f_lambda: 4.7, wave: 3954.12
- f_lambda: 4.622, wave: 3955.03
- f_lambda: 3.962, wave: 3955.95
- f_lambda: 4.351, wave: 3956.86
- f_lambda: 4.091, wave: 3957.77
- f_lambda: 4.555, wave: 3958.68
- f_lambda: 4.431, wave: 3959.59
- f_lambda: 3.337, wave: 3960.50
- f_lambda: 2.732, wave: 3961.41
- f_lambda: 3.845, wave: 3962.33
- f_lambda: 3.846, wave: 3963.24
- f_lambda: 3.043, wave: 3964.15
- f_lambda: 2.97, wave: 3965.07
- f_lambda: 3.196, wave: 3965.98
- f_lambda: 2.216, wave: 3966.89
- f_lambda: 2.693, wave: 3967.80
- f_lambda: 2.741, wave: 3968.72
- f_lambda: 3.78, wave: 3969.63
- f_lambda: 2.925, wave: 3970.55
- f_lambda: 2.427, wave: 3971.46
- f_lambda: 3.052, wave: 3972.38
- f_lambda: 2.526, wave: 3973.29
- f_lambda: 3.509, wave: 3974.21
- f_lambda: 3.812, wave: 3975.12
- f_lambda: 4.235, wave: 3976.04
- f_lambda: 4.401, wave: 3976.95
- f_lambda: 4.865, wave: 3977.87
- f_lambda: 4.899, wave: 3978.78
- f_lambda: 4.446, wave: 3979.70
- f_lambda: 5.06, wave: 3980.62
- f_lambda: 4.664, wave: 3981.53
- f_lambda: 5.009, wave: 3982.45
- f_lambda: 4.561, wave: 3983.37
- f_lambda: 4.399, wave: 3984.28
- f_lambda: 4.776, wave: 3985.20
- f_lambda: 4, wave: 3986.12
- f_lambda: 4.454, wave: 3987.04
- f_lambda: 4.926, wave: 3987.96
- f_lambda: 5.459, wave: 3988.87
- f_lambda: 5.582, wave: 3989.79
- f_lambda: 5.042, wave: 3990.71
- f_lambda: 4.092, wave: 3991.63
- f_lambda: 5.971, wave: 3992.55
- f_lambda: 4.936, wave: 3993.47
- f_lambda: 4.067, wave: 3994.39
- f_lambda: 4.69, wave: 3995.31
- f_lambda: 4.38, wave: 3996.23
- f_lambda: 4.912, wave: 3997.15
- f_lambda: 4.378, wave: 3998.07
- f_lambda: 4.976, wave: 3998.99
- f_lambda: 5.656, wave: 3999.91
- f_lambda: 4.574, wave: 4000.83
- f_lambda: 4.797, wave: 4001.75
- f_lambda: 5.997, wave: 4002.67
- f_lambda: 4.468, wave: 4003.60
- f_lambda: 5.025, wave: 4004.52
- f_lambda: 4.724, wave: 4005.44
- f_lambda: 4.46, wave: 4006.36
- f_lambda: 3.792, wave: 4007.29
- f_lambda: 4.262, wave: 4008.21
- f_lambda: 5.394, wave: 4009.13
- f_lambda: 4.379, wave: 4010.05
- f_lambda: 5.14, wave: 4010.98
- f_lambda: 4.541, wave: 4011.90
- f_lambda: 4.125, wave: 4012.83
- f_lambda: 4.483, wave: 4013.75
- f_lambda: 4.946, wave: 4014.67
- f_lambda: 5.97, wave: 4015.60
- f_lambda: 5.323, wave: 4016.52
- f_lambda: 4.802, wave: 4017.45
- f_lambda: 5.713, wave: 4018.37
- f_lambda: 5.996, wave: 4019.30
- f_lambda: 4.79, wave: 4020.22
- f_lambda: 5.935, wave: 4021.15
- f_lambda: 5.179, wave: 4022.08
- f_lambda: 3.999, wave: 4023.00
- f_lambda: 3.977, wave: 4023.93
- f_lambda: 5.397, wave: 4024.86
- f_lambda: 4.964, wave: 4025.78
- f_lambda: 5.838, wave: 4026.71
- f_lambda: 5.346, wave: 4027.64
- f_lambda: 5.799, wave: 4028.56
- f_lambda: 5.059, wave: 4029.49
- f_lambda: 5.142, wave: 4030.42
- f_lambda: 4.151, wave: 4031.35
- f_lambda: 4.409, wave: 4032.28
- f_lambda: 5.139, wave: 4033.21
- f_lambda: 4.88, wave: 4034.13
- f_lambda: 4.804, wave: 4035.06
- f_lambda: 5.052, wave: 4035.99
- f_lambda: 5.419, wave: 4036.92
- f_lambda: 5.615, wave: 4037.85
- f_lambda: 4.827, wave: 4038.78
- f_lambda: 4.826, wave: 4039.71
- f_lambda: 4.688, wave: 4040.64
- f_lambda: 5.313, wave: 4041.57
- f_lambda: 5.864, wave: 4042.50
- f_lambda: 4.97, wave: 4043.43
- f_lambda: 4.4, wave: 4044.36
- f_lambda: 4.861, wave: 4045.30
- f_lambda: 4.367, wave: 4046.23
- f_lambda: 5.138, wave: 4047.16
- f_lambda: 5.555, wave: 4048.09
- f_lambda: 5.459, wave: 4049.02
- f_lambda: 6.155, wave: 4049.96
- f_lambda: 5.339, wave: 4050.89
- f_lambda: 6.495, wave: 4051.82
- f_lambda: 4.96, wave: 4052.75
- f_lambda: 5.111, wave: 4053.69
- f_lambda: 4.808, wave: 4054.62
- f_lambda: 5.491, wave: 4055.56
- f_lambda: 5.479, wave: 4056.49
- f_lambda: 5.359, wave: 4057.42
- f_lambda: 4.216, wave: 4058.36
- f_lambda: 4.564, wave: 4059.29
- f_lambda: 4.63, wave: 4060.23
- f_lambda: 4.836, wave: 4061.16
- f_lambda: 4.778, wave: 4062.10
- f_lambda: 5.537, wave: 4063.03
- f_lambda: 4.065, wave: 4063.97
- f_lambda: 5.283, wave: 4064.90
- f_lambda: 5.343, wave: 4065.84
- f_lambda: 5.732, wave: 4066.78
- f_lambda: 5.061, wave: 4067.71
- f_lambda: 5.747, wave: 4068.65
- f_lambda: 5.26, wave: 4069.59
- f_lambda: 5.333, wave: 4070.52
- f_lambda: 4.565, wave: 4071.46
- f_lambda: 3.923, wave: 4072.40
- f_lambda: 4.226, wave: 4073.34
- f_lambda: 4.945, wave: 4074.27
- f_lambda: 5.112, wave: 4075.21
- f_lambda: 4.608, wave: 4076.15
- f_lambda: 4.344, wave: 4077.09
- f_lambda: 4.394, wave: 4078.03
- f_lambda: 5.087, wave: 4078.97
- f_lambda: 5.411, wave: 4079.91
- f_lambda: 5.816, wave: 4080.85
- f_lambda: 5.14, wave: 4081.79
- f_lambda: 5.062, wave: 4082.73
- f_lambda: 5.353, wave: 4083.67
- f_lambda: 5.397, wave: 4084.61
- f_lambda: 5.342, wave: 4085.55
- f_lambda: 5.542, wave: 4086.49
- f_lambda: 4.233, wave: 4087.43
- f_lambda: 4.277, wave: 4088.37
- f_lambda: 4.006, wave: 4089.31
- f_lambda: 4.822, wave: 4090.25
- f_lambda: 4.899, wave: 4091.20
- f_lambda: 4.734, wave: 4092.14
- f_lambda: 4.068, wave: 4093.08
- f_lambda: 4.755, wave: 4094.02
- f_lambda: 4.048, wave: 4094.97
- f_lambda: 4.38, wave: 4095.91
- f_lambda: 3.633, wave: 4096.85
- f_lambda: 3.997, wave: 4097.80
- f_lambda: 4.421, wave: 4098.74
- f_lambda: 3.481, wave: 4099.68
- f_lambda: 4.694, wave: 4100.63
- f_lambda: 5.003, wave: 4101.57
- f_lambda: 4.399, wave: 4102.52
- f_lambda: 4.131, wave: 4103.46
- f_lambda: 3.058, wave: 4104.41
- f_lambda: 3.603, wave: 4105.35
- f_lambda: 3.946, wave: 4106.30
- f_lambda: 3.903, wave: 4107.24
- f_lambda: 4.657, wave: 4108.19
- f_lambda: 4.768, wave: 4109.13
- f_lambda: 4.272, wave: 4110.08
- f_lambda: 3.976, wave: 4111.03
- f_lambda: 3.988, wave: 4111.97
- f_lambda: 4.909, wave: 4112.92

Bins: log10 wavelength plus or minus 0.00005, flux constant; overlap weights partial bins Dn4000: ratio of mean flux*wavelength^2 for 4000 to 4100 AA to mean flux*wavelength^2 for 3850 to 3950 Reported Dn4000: 1.25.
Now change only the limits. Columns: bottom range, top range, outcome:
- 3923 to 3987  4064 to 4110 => 1.25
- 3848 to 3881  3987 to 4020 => 1.17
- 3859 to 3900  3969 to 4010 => 1.16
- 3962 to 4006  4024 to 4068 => 1.23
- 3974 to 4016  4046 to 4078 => 1.10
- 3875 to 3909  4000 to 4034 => 1.32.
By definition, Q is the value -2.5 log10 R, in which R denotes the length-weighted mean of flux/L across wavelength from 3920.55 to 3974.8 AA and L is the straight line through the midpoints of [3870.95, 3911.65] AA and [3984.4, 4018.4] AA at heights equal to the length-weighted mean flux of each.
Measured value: 0.14 mag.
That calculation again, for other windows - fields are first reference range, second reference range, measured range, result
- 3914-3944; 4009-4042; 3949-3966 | 0.10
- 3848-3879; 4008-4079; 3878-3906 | 0.16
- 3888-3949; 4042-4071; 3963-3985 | 0.22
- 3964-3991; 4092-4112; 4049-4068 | -0.25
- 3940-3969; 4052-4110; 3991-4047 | -0.12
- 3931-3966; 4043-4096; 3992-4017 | -0.08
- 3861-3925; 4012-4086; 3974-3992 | 0.02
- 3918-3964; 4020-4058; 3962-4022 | 0.06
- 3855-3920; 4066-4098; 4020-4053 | -0.10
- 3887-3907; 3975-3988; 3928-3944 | 0.14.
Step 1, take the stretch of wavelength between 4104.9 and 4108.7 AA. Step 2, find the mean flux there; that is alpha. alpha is 4.04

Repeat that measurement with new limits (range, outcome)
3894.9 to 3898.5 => 3.96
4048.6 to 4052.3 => 5.86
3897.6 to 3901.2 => 4.23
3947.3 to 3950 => 5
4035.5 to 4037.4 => 5.23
